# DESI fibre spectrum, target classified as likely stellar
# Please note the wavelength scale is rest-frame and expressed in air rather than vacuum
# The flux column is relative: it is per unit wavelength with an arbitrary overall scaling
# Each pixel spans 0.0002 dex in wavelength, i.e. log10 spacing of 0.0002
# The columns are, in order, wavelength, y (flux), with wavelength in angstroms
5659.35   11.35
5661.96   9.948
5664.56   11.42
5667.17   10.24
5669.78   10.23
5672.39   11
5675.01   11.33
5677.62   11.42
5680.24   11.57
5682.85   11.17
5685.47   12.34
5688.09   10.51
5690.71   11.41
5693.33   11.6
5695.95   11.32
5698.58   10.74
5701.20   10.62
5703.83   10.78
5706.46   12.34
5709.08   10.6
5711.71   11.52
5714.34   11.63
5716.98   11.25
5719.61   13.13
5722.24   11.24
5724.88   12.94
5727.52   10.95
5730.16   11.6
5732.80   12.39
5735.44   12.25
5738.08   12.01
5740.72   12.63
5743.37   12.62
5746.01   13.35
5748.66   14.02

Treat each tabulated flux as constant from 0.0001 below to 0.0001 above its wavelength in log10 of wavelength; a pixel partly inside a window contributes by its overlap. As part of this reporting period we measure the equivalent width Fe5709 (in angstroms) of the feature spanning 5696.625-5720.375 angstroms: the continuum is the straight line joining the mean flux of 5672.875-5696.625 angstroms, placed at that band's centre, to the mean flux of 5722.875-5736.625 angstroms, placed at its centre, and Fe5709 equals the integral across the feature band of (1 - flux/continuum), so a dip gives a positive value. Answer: 0.70 angstroms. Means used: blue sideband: 11.4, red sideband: 12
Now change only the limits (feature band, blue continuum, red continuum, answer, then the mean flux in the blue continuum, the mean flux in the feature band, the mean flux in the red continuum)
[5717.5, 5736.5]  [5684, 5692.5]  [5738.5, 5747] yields 0.5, 11.4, 12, 12.8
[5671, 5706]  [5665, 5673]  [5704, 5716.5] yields -0.9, 10.5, 11.2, 11.4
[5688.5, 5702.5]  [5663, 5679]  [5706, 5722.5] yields 0.3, 10.9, 11.1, 11.7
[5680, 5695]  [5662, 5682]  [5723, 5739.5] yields -0.2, 11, 11.4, 12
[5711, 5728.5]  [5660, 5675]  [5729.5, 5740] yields 0.0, 10.7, 11.8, 12.1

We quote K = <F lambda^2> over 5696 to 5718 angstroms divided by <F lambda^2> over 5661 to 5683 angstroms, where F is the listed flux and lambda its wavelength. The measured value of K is 1.0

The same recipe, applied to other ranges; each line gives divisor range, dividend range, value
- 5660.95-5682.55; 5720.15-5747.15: 1.14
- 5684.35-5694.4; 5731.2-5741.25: 1.09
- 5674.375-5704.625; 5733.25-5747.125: 1.14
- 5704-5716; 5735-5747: 1.11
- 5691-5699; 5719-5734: 1.07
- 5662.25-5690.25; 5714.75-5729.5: 1.09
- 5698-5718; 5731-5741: 1.11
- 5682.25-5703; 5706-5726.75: 1.06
